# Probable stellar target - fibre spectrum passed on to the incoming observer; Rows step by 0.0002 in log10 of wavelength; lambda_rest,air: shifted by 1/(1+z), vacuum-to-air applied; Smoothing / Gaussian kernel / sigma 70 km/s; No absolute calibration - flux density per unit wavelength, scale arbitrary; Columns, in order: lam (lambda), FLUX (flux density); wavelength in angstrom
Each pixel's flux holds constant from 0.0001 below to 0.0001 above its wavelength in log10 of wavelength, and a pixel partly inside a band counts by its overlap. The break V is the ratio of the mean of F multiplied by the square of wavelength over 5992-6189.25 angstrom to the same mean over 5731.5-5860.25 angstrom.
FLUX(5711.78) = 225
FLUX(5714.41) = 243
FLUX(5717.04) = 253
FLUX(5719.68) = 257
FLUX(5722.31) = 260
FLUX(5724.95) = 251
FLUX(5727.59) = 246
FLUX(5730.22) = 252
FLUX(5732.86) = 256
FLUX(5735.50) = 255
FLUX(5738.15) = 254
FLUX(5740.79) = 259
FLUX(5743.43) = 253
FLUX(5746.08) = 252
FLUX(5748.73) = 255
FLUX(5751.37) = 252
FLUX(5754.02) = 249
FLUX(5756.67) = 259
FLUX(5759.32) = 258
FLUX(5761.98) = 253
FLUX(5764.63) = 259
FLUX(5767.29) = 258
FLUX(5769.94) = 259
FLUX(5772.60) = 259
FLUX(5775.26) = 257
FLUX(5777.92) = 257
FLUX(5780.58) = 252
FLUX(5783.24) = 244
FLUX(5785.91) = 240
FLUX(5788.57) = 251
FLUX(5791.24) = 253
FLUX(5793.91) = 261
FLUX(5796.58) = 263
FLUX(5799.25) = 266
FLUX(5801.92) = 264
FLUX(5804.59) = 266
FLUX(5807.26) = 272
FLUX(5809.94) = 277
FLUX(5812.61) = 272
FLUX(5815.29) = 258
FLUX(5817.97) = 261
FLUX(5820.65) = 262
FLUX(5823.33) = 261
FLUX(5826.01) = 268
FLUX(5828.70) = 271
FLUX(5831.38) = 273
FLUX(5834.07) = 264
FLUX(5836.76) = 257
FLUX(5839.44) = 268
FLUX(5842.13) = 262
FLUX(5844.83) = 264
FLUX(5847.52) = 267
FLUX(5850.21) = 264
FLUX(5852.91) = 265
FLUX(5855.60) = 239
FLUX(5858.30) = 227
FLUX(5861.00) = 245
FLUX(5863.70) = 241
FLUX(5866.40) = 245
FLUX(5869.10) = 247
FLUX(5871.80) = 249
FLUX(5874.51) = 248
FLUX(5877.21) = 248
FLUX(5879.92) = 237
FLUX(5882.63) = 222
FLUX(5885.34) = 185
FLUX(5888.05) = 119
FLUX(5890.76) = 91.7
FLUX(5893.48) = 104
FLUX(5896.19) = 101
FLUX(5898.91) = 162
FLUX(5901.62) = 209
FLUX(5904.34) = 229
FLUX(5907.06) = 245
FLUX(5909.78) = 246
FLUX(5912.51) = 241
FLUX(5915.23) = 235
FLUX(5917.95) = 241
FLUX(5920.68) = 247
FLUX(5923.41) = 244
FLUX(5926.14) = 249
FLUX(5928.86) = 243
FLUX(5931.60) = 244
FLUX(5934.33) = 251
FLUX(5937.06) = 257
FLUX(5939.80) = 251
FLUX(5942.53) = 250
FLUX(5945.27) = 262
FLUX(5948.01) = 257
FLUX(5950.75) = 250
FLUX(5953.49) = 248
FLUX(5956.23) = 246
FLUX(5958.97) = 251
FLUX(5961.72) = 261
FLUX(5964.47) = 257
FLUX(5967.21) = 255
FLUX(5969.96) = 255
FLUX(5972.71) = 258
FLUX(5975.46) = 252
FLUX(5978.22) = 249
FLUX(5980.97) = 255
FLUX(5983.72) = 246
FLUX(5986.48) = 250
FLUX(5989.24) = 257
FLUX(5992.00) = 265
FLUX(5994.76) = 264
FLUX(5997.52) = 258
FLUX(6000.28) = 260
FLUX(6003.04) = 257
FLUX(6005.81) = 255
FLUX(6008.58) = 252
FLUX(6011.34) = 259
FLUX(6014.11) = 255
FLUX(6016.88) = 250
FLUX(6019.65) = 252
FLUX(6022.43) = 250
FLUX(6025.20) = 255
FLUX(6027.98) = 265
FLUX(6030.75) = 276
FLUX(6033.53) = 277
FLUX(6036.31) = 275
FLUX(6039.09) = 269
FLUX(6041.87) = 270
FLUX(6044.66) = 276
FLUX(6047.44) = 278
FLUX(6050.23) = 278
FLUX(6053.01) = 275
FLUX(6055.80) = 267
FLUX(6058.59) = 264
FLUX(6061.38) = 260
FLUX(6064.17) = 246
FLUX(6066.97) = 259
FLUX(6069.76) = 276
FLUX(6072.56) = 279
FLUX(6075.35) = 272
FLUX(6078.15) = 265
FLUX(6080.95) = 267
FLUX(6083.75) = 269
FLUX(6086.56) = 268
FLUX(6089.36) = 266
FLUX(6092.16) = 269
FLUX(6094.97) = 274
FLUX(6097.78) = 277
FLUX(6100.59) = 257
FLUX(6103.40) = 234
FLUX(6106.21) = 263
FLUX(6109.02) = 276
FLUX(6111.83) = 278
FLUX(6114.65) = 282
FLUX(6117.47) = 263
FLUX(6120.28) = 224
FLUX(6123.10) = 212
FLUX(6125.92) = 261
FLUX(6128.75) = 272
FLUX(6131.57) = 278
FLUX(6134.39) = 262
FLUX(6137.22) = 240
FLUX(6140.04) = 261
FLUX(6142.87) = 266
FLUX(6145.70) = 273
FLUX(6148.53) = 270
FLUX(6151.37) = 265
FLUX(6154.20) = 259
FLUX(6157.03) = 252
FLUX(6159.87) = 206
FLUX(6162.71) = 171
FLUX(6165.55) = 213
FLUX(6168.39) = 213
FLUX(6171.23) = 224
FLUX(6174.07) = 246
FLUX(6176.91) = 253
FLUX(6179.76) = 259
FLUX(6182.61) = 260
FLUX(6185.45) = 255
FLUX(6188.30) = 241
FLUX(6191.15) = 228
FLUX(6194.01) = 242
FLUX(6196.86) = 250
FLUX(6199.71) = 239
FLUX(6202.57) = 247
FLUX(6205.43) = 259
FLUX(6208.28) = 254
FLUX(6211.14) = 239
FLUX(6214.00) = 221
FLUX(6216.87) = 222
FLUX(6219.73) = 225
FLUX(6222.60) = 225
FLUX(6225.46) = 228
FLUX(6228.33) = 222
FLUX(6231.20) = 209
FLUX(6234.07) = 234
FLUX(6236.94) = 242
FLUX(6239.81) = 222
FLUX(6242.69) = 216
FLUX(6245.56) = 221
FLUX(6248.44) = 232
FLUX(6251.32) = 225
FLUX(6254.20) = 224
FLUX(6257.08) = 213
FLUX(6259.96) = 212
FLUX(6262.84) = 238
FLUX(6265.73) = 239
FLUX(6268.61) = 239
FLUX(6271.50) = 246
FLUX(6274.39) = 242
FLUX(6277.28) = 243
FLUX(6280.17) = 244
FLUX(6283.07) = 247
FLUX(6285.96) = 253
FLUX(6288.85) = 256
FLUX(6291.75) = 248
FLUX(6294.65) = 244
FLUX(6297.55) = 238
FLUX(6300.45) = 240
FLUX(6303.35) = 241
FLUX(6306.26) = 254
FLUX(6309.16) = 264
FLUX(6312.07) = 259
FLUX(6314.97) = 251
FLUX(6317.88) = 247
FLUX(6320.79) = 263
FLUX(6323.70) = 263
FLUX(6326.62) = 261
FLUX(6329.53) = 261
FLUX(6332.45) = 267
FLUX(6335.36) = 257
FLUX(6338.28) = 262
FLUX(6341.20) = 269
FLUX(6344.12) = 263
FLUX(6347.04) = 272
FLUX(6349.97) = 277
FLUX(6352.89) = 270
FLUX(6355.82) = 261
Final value 1.1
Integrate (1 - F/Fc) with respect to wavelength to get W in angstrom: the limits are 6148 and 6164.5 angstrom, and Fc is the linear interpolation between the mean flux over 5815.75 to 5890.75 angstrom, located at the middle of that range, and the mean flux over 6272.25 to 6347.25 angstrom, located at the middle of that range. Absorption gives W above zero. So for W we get 1.0 angstrom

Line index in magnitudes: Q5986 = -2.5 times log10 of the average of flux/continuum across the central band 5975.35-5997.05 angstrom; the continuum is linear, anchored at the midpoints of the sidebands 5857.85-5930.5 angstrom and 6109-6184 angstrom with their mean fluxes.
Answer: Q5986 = -0.125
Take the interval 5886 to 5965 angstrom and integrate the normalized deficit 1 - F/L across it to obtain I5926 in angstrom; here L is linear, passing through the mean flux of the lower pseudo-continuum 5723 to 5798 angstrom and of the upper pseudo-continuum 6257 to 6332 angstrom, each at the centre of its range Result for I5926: 9.0 angstrom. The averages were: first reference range 254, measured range 223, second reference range 247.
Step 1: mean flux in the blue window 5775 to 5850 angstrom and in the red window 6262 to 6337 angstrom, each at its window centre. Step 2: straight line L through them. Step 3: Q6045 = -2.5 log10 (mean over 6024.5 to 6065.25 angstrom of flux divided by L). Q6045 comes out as -0.053 mag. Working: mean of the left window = 262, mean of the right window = 250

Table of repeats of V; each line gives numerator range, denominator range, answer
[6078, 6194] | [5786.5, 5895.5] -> 1.15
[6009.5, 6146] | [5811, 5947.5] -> 1.20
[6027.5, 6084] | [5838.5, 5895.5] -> 1.29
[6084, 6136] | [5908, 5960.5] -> 1.12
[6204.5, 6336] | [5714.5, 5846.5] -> 1.09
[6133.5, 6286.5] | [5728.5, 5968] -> 1.09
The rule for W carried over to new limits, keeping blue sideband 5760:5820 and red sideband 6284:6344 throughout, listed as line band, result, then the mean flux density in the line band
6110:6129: 0.1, 255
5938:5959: 0.5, 252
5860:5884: 1.5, 242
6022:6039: -0.7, 268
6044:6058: -0.9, 274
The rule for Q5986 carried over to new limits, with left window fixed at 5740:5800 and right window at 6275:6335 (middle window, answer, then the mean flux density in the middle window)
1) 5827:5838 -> -0.05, 266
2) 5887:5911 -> 0.45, 168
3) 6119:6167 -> 0.03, 246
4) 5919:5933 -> 0.04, 245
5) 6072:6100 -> -0.07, 270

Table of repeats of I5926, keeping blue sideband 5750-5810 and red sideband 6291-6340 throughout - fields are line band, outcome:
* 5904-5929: 1.38 angstrom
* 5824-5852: -0.94 angstrom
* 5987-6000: -0.20 angstrom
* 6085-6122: -1.15 angstrom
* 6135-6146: -0.15 angstrom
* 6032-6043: -0.73 angstrom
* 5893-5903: 4.25 angstrom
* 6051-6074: -0.93 angstrom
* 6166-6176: 1.08 angstrom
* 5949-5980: 0.40 angstrom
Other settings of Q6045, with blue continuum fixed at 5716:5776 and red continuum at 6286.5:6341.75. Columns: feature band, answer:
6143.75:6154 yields -0.05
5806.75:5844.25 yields -0.05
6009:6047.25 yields -0.04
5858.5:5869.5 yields 0.05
